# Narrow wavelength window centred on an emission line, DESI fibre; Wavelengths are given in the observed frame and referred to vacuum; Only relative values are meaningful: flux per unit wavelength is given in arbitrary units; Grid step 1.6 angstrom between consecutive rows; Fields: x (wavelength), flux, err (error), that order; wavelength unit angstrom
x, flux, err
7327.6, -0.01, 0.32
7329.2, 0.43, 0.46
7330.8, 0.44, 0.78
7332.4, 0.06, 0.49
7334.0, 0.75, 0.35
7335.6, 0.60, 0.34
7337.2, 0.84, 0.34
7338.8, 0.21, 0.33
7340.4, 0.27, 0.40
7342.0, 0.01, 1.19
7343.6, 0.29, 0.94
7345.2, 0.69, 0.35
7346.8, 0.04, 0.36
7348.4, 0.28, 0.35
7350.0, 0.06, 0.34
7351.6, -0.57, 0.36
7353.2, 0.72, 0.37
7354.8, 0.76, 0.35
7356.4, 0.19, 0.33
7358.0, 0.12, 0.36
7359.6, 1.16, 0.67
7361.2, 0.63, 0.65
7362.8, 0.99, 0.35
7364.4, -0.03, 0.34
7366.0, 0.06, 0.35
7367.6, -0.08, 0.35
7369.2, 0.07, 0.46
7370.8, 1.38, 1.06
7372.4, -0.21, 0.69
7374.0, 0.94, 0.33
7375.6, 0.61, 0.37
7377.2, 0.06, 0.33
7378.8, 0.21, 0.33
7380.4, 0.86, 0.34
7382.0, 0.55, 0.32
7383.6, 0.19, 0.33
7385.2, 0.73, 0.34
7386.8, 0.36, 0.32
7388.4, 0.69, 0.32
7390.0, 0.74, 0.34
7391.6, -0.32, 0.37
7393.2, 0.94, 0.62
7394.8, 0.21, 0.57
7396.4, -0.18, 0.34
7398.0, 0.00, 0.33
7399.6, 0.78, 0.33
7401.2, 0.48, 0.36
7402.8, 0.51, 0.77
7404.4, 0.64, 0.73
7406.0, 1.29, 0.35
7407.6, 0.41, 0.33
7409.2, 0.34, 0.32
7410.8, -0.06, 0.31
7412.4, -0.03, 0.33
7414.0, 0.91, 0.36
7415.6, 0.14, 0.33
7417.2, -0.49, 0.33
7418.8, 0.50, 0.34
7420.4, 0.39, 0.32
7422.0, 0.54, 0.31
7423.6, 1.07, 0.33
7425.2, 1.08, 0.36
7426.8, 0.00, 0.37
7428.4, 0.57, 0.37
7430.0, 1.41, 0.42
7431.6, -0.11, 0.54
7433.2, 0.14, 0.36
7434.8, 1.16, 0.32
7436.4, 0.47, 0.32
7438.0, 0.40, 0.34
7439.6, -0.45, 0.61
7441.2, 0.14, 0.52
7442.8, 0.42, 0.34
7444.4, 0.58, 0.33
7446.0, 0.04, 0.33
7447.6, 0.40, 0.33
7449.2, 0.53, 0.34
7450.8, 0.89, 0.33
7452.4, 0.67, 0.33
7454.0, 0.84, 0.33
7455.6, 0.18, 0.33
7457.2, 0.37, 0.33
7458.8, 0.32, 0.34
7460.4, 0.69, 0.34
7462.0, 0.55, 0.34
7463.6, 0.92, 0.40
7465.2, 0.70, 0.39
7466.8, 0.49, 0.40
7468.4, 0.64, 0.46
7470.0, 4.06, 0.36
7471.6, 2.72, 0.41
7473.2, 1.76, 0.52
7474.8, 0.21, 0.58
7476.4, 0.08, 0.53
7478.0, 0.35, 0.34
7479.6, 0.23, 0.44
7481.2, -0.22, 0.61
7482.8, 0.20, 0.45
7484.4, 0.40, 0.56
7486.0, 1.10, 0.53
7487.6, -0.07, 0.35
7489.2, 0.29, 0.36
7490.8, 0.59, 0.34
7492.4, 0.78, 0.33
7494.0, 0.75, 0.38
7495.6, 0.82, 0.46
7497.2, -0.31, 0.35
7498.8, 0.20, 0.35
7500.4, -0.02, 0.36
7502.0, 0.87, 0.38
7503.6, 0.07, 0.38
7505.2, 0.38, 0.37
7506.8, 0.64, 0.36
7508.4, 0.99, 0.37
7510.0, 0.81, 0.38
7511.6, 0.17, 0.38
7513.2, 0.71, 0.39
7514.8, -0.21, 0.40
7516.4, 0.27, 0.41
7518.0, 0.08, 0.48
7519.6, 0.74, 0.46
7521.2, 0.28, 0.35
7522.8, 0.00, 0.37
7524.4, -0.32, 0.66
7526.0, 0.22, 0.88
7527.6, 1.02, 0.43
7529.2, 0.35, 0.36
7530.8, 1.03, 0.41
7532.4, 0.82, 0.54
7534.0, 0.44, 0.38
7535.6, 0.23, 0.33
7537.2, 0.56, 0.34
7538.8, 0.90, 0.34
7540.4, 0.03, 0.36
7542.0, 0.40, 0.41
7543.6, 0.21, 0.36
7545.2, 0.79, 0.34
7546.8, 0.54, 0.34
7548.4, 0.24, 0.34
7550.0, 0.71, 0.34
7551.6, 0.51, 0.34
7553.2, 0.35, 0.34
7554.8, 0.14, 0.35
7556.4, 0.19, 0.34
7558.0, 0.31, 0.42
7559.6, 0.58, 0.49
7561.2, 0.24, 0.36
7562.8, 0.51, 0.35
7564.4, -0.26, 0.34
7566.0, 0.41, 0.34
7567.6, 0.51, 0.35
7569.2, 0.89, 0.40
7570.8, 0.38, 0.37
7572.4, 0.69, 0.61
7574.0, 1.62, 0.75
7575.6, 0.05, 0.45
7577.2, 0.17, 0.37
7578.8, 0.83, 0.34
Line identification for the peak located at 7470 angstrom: Halpha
